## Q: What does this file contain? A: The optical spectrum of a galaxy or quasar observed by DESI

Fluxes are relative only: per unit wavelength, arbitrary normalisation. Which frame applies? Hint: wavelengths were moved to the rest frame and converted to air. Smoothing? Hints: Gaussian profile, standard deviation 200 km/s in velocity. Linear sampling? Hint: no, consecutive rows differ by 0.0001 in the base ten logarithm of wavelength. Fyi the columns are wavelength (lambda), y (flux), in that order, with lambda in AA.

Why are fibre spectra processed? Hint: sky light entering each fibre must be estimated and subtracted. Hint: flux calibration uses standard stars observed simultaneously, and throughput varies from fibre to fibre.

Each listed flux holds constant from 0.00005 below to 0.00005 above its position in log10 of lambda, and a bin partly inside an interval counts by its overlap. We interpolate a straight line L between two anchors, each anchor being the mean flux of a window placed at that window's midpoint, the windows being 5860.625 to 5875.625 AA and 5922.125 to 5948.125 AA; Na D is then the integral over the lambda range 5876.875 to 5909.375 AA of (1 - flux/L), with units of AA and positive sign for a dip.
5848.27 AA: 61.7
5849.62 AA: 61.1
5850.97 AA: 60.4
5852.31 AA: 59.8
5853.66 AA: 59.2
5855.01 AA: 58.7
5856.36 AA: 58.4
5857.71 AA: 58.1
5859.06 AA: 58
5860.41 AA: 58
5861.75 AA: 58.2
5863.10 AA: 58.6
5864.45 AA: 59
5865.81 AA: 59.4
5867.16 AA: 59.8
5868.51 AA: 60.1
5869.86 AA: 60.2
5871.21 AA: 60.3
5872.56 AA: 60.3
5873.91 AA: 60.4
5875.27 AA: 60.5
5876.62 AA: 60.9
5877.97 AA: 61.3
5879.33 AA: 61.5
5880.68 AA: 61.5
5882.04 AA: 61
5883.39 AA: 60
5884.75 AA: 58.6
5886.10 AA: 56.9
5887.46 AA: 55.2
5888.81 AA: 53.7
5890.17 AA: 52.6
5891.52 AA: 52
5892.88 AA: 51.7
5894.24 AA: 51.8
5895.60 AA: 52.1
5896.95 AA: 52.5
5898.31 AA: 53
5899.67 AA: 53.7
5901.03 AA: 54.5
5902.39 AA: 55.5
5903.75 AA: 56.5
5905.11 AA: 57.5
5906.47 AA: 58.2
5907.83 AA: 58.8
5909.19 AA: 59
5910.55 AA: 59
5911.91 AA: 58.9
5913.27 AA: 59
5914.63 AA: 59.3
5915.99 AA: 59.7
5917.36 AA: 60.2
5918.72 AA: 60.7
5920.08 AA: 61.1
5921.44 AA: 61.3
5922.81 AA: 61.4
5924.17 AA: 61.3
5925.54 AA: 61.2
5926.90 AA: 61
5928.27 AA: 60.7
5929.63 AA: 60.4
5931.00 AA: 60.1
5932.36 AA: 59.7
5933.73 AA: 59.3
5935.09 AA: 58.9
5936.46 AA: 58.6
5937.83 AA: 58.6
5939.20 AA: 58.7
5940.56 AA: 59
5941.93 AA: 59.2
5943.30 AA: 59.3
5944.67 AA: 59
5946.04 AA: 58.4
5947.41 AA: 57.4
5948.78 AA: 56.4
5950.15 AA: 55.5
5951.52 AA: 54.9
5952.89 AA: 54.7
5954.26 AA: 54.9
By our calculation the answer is 1.85 AA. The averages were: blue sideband 59.6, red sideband 59.6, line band 56.2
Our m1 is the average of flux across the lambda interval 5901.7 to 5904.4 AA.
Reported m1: 56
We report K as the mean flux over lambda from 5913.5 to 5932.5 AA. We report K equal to 60.6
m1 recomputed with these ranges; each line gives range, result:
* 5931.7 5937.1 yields 59.1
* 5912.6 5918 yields 59.5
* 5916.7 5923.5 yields 61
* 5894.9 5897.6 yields 52.4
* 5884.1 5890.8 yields 55.4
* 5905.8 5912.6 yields 58.8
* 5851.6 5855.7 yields 59.3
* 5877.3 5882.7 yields 61.2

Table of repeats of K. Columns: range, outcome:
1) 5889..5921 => 56.4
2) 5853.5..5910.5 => 57.5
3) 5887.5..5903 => 53.1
